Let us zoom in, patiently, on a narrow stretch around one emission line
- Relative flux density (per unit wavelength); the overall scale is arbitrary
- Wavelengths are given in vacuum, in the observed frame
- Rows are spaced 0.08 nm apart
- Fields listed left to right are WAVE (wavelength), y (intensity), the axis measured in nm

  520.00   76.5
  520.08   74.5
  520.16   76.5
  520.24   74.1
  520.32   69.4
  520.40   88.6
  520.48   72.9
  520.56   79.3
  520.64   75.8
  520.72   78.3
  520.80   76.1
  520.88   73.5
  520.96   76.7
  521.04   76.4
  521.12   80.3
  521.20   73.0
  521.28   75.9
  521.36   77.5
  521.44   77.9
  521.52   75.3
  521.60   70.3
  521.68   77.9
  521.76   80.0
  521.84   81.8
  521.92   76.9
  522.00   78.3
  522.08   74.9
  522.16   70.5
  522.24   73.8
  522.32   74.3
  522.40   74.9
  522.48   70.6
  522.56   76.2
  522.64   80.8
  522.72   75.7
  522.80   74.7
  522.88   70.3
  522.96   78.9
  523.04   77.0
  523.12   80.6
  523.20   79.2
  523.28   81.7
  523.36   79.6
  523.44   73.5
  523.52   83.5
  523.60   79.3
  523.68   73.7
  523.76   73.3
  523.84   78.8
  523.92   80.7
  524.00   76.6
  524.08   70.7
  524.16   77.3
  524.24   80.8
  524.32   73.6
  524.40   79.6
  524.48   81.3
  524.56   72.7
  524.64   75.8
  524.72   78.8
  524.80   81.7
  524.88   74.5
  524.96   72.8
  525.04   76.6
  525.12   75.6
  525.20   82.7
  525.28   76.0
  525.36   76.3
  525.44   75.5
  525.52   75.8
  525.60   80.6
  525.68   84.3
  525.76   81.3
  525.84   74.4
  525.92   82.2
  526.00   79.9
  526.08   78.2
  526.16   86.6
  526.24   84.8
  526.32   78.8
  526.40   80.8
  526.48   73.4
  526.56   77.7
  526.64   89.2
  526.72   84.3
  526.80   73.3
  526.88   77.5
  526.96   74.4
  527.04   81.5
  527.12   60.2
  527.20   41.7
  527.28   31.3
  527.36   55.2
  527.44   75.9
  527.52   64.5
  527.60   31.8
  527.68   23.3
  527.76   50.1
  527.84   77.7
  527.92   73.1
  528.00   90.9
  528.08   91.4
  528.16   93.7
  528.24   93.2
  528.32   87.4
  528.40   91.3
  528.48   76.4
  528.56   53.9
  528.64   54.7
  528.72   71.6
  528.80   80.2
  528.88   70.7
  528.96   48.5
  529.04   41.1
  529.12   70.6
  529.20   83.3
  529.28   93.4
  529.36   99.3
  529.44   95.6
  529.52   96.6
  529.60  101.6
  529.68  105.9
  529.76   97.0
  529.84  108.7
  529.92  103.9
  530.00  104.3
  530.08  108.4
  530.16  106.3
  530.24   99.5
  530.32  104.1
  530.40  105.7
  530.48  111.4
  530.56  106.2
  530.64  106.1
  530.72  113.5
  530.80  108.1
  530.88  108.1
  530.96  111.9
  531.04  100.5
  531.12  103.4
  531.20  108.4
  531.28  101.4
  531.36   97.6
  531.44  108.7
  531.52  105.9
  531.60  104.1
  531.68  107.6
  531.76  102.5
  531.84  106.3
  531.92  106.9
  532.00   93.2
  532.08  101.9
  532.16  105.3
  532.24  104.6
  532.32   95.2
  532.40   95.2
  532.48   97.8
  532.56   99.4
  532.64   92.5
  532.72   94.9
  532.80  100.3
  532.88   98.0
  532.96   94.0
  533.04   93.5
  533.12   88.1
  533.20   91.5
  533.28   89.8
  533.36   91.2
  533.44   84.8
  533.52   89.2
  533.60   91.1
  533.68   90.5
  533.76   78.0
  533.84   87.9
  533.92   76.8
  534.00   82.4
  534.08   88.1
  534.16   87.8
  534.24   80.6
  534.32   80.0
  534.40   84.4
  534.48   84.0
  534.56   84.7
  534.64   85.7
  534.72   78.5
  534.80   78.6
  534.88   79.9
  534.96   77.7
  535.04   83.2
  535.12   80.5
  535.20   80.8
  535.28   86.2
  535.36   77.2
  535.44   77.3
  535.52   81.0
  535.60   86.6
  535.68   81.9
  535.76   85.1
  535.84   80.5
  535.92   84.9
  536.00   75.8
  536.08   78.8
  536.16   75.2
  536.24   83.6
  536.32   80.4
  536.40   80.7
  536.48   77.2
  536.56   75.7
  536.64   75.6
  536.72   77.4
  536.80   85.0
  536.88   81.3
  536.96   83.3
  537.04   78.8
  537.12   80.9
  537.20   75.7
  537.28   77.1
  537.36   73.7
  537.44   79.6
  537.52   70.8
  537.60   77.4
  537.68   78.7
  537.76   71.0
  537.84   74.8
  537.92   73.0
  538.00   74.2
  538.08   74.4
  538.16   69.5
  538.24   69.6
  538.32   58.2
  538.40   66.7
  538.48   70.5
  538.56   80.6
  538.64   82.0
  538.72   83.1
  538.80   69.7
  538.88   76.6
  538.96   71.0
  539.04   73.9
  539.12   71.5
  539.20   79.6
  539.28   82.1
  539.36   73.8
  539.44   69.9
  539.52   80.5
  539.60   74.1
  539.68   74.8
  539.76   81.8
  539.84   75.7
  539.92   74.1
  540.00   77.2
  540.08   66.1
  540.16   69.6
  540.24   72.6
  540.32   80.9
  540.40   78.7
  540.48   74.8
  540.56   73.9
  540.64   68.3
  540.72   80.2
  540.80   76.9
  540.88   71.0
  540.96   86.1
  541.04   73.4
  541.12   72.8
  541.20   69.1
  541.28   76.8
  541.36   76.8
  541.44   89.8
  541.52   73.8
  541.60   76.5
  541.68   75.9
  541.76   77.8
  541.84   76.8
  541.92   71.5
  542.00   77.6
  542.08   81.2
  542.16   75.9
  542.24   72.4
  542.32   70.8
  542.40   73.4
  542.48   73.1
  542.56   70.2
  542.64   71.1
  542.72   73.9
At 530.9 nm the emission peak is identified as Mg II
